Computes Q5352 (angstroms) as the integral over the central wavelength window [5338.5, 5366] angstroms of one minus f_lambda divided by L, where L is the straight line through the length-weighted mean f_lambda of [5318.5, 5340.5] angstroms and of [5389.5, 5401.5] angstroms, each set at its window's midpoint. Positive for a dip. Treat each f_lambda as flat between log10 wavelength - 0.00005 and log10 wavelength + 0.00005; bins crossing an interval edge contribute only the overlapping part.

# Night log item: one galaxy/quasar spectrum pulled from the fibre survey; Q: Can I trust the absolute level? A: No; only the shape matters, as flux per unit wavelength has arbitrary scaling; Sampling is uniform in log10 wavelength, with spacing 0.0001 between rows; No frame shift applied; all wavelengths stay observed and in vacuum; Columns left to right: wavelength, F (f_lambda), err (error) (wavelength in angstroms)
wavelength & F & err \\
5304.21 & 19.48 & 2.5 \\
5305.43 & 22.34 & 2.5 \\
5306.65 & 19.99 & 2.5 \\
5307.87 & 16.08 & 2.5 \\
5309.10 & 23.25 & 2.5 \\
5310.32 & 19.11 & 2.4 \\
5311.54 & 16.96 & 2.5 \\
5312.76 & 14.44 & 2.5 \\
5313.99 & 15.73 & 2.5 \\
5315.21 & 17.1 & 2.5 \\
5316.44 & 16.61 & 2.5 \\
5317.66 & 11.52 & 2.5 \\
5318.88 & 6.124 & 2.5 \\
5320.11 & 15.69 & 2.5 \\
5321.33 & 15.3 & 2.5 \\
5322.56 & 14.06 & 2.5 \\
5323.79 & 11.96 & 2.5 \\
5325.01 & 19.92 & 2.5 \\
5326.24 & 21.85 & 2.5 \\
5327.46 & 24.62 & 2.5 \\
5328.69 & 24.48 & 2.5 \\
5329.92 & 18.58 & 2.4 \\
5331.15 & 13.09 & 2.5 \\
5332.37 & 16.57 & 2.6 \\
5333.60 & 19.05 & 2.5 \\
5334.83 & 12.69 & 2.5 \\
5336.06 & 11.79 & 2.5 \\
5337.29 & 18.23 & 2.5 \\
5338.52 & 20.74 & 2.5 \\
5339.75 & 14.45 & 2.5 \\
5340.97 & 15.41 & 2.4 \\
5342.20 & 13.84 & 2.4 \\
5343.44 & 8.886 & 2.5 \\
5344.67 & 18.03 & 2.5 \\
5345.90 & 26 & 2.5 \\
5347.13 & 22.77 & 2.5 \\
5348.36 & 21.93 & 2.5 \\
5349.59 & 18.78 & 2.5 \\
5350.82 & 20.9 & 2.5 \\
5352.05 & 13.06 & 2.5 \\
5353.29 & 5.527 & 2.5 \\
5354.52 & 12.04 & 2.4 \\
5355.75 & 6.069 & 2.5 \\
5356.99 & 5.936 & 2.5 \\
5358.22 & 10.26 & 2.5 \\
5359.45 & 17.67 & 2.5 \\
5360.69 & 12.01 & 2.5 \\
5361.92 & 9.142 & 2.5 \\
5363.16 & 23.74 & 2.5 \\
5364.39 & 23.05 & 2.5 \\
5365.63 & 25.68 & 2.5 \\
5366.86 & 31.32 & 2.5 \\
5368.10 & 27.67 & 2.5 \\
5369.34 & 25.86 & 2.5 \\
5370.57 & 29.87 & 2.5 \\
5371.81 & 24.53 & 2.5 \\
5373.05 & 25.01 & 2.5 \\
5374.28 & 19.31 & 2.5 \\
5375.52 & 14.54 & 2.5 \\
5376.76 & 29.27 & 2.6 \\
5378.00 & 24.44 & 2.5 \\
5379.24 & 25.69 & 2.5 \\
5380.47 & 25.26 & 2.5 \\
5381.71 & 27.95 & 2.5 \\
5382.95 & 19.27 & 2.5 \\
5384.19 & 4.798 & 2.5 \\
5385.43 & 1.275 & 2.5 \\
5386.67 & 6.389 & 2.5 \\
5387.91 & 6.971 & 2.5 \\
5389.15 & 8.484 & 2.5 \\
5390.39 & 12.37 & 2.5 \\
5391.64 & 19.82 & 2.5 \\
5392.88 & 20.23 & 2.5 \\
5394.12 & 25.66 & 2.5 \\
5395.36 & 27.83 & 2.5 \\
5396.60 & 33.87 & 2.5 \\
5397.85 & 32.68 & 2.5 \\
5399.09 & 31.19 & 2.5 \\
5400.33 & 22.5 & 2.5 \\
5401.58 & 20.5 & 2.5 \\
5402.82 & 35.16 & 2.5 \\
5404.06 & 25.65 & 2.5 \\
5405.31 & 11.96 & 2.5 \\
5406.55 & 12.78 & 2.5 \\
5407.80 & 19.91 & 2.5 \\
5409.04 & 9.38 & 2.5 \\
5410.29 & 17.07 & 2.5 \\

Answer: 5.2 angstroms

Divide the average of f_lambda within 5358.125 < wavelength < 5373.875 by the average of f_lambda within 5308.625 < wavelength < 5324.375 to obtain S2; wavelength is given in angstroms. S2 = 1.47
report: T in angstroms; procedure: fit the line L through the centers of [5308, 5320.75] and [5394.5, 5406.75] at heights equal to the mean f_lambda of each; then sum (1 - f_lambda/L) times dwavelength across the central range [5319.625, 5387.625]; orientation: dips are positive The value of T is 7.6 angstroms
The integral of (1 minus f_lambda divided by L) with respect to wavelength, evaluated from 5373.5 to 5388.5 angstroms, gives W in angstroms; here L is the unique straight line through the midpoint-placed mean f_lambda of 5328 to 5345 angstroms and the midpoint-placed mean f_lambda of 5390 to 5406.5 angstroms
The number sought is 3.2 angstroms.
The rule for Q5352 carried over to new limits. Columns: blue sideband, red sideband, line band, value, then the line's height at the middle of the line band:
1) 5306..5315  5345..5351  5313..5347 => 6.09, 20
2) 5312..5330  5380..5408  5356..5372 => -1.45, 18.3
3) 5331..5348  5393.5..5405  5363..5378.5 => -1.72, 22.6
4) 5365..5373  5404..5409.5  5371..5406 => -1.05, 21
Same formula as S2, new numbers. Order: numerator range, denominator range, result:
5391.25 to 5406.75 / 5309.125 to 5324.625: 1.67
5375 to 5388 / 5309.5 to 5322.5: 1.16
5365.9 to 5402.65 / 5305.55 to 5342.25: 1.30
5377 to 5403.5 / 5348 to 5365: 1.46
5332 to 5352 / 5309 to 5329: 1.04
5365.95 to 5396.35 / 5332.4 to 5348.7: 1.19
